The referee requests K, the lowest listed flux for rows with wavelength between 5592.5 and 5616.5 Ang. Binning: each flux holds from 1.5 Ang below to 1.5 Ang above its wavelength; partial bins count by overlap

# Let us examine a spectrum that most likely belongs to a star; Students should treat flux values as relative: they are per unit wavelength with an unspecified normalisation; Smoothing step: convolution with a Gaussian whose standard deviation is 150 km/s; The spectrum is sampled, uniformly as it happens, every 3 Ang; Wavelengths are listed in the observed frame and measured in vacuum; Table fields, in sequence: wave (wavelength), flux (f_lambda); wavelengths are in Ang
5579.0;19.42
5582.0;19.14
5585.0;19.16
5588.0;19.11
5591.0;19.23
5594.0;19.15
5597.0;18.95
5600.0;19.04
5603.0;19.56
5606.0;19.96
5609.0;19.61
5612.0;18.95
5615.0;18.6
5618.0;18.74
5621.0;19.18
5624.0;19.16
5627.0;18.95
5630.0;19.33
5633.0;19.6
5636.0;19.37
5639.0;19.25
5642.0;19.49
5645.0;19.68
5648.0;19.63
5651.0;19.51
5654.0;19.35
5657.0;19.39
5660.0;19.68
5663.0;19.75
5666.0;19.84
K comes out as 18.6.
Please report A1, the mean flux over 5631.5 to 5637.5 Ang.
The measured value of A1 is 19.5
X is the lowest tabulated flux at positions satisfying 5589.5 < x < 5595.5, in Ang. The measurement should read 19.15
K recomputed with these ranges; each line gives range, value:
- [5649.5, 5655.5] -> 19.35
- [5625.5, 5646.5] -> 18.95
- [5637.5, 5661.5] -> 19.25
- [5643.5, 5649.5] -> 19.63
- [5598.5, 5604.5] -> 19.04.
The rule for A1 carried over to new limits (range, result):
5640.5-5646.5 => 19.6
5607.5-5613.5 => 19.3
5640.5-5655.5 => 19.5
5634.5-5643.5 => 19.4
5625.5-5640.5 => 19.3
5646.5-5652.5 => 19.6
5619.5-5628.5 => 19.1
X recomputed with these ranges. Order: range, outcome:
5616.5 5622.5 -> 18.74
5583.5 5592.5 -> 19.11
